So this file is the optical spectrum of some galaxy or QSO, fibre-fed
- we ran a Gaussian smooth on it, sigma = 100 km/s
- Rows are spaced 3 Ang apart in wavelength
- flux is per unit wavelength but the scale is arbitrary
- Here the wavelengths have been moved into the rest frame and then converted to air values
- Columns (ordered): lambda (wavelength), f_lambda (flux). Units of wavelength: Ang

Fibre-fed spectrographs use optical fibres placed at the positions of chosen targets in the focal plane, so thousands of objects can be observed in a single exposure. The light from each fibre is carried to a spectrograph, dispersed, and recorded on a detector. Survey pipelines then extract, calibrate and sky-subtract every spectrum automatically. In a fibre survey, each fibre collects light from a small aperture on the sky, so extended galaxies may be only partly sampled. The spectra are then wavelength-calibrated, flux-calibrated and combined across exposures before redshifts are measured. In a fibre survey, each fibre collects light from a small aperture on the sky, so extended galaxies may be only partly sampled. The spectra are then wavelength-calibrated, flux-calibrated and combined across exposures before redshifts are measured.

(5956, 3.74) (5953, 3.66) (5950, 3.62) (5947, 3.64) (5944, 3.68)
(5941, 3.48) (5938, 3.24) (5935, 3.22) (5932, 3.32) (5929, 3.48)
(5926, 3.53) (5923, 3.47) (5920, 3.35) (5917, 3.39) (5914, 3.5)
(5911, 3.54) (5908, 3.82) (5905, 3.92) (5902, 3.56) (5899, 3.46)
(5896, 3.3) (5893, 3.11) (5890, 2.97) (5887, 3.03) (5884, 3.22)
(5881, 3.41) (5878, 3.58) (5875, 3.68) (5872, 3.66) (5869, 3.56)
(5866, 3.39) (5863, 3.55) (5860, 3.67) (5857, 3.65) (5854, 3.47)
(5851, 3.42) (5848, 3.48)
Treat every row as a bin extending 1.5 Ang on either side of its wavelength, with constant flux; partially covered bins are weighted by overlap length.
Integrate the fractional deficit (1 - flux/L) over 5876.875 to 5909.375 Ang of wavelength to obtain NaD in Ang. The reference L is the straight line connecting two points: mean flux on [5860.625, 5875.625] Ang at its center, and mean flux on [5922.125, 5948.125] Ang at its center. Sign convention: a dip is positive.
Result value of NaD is 1.2 Ang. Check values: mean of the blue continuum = 3.57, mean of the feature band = 3.39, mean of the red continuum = 3.45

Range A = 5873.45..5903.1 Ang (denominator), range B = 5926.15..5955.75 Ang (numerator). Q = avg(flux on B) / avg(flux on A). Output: 1.0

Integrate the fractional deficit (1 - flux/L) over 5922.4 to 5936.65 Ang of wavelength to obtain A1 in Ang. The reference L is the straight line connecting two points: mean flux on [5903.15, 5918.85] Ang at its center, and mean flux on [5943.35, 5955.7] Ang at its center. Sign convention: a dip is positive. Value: 0.9 Ang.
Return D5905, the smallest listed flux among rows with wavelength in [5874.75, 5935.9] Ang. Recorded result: 2.97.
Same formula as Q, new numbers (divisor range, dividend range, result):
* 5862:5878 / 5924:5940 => 0.94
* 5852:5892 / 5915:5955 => 1.01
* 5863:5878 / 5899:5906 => 1.03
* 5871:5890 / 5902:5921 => 1.06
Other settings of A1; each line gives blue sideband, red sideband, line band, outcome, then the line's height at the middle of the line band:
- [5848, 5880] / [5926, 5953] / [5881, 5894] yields 1.52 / 3.53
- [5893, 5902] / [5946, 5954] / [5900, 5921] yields -0.94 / 3.43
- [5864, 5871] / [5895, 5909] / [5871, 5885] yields 0.06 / 3.53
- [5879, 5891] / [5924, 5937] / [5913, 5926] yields -0.39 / 3.34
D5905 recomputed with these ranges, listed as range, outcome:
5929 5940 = 3.22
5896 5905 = 3.3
